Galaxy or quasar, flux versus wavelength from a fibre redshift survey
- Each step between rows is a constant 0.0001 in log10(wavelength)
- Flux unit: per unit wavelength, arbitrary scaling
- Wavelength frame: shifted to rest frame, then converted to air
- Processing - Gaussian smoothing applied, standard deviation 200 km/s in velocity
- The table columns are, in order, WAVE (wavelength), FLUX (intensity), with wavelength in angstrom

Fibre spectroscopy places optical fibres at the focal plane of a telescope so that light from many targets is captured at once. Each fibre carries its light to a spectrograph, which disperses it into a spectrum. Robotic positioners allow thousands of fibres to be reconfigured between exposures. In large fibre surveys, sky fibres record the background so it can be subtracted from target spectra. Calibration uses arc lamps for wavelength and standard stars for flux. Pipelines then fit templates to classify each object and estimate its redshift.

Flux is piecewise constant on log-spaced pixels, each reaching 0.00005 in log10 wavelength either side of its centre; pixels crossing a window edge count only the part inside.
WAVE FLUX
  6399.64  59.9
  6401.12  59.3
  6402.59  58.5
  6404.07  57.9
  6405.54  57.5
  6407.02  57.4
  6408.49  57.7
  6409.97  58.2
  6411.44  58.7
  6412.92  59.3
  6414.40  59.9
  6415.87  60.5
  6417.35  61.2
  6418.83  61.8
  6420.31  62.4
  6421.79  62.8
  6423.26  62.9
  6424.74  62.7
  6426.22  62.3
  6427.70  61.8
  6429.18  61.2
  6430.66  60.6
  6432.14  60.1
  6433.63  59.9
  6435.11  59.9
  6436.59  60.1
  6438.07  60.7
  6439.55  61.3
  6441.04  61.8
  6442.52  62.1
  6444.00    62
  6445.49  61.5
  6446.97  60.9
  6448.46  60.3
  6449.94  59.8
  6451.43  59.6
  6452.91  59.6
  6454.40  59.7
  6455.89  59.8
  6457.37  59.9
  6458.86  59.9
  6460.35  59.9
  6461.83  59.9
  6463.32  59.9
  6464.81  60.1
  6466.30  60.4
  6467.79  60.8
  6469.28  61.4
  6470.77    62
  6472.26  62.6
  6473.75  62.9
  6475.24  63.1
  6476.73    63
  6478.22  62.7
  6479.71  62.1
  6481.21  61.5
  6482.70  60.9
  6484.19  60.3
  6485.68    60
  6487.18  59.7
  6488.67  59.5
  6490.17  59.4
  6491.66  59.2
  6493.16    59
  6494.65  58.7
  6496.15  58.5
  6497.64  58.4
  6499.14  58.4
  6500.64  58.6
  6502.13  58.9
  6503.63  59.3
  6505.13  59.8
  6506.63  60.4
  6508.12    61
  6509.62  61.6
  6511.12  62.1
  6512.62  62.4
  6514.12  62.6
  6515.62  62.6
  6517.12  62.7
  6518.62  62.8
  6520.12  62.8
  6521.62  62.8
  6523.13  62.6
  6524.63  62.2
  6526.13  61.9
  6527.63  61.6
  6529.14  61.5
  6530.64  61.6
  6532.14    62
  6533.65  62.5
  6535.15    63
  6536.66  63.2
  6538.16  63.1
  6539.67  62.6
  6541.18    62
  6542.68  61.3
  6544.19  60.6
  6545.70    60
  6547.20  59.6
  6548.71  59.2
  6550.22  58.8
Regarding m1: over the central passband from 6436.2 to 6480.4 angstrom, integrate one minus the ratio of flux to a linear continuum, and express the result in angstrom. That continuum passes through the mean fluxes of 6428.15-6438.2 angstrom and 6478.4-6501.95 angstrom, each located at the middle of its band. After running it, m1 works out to -0.7 angstrom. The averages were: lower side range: 60.4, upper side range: 59.7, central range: 61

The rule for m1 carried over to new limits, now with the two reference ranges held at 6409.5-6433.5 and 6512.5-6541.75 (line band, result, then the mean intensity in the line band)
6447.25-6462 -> 0.38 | 59.9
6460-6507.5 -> 1.14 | 60.4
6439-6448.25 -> -0.03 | 61.5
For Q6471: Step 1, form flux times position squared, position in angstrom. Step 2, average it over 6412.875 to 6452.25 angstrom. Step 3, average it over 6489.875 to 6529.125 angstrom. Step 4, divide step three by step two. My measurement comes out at 1.02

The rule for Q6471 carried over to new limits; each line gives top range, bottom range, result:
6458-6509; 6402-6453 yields 1.02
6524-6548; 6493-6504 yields 1.06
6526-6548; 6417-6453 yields 1.04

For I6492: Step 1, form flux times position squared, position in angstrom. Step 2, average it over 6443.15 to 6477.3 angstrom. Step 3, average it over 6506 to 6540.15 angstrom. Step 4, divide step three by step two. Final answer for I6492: 1.0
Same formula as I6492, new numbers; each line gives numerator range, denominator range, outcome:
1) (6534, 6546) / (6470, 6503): 1.04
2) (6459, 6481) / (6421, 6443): 1.01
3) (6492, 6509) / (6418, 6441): 0.99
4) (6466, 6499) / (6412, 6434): 1.01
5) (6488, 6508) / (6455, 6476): 0.98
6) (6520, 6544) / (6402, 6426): 1.08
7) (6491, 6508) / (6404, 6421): 1.02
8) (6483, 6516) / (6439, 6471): 1.01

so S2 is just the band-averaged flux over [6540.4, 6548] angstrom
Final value 60.7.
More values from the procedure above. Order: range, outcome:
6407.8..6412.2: 58.2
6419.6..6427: 62.7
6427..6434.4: 60.7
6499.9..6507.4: 59.5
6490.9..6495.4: 59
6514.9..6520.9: 62.8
